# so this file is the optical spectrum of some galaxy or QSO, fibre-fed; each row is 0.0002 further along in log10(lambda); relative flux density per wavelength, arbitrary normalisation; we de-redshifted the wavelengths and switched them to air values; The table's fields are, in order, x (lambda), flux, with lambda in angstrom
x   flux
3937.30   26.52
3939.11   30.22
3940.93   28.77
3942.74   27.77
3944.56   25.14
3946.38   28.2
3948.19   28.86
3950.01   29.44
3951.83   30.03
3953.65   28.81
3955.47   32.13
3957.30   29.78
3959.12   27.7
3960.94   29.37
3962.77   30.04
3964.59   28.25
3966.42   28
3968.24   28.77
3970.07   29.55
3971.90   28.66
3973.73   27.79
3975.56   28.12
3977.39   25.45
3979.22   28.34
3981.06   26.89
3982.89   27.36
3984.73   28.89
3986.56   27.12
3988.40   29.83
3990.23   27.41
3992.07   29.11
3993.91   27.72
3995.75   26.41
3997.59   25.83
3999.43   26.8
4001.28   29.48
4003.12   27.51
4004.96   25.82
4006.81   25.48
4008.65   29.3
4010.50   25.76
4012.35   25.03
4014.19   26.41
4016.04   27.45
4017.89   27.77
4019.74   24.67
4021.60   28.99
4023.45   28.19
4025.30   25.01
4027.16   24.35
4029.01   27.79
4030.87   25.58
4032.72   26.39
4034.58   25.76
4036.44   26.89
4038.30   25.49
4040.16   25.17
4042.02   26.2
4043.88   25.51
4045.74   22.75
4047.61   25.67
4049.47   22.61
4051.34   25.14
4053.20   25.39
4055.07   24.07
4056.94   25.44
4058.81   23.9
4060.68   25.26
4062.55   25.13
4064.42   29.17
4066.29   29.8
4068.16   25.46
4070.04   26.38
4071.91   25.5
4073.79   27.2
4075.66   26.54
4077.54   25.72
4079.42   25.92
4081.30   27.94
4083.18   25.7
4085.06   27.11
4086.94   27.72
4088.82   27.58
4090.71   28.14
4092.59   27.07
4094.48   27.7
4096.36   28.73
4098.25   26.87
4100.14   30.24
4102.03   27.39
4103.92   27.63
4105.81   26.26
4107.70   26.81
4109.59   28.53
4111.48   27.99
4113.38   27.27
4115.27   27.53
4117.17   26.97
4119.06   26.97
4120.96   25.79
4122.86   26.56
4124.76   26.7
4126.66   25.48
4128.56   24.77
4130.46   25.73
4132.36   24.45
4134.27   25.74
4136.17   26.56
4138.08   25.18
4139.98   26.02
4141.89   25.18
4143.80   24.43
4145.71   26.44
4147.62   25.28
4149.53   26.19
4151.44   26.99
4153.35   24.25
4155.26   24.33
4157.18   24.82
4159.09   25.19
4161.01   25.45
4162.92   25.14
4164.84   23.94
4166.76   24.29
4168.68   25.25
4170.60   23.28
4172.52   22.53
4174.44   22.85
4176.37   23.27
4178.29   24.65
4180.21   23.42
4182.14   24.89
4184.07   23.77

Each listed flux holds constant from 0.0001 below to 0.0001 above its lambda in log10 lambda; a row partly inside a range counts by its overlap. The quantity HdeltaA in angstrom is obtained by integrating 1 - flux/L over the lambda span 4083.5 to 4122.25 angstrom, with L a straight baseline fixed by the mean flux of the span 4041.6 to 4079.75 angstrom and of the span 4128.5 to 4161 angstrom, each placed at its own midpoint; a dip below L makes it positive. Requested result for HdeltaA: -3.0 angstrom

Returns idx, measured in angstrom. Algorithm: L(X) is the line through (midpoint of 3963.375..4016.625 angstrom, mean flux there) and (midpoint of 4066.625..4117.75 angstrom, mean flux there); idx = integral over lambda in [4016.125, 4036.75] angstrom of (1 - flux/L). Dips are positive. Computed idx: 0.7 angstrom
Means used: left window 27.6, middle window 26.5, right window 27.2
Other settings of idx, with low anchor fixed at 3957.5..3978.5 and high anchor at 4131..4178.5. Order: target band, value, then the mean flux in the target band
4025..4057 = 2.1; 25.3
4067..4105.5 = -1.4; 27.1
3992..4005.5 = 0.3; 27.3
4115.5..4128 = -0.5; 26.4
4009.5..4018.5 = 0.3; 26.5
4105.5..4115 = -0.6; 27.5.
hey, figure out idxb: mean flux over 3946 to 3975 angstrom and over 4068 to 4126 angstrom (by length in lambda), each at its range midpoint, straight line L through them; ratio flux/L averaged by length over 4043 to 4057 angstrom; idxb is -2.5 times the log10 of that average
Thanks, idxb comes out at 0.14 mag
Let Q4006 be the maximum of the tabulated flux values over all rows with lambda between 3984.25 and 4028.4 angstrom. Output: 29.83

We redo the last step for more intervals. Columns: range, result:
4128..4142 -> 26.56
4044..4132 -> 30.24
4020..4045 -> 28.99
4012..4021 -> 27.77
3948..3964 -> 32.13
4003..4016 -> 29.3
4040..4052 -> 26.2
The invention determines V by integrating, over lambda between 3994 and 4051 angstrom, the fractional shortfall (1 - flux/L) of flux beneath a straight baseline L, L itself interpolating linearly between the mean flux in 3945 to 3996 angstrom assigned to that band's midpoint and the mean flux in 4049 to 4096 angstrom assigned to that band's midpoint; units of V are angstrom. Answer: 2.5 angstrom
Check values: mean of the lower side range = 28.5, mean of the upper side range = 26.4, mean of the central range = 26.2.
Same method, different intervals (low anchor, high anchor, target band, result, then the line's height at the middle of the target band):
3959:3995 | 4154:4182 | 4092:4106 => -1.2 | 25.6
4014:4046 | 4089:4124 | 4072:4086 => 0.2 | 27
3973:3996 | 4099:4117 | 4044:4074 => 2.4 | 27.7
